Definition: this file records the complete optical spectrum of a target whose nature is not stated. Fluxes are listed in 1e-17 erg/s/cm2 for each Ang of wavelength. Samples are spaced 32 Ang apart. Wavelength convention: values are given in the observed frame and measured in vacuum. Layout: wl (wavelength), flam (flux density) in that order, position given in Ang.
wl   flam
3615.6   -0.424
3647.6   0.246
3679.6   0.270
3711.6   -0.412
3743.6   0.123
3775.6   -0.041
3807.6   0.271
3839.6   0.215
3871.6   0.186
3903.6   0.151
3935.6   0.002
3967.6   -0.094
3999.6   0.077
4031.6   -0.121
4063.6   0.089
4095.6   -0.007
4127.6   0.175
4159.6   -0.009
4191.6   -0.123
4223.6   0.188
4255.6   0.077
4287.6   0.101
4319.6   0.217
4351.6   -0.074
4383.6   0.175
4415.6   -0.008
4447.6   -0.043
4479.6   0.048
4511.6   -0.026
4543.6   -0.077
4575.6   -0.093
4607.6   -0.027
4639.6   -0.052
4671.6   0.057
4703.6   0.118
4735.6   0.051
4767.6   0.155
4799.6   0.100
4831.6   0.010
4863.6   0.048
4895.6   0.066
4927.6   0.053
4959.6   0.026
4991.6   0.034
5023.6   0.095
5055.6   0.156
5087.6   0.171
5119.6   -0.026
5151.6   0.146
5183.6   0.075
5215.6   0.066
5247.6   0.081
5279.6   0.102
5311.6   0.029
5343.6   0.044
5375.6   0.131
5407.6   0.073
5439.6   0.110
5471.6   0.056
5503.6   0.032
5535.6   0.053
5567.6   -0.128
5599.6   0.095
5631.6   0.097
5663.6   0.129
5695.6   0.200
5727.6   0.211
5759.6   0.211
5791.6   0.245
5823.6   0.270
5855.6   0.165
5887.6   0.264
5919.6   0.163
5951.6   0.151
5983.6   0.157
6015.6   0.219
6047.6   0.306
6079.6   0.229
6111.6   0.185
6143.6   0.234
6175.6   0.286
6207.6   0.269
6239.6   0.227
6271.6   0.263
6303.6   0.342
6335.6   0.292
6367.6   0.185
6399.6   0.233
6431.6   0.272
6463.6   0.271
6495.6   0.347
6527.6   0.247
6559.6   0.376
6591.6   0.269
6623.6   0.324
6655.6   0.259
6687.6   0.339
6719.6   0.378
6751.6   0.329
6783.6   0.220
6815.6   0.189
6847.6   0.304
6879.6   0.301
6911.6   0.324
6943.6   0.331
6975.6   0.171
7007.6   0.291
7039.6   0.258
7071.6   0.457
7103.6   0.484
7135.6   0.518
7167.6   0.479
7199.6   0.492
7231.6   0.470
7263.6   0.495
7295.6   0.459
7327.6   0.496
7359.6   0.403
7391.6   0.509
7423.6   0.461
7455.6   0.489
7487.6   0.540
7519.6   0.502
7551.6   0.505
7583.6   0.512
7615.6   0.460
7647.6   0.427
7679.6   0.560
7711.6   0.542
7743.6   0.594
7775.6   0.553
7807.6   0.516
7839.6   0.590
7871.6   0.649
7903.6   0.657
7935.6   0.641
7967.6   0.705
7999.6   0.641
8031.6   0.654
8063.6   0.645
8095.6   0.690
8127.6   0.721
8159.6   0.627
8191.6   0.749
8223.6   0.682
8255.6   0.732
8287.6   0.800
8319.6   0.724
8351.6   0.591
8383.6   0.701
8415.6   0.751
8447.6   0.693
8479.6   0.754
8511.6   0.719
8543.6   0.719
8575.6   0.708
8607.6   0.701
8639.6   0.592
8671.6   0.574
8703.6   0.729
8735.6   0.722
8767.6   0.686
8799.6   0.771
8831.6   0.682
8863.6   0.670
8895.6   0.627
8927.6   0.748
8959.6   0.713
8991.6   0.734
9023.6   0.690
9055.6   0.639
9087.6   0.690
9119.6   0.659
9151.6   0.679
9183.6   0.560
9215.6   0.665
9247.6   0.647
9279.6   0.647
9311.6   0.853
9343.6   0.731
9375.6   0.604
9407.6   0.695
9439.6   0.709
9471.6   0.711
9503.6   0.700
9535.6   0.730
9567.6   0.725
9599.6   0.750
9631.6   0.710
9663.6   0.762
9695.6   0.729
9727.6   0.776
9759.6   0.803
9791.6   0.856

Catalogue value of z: 0.775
